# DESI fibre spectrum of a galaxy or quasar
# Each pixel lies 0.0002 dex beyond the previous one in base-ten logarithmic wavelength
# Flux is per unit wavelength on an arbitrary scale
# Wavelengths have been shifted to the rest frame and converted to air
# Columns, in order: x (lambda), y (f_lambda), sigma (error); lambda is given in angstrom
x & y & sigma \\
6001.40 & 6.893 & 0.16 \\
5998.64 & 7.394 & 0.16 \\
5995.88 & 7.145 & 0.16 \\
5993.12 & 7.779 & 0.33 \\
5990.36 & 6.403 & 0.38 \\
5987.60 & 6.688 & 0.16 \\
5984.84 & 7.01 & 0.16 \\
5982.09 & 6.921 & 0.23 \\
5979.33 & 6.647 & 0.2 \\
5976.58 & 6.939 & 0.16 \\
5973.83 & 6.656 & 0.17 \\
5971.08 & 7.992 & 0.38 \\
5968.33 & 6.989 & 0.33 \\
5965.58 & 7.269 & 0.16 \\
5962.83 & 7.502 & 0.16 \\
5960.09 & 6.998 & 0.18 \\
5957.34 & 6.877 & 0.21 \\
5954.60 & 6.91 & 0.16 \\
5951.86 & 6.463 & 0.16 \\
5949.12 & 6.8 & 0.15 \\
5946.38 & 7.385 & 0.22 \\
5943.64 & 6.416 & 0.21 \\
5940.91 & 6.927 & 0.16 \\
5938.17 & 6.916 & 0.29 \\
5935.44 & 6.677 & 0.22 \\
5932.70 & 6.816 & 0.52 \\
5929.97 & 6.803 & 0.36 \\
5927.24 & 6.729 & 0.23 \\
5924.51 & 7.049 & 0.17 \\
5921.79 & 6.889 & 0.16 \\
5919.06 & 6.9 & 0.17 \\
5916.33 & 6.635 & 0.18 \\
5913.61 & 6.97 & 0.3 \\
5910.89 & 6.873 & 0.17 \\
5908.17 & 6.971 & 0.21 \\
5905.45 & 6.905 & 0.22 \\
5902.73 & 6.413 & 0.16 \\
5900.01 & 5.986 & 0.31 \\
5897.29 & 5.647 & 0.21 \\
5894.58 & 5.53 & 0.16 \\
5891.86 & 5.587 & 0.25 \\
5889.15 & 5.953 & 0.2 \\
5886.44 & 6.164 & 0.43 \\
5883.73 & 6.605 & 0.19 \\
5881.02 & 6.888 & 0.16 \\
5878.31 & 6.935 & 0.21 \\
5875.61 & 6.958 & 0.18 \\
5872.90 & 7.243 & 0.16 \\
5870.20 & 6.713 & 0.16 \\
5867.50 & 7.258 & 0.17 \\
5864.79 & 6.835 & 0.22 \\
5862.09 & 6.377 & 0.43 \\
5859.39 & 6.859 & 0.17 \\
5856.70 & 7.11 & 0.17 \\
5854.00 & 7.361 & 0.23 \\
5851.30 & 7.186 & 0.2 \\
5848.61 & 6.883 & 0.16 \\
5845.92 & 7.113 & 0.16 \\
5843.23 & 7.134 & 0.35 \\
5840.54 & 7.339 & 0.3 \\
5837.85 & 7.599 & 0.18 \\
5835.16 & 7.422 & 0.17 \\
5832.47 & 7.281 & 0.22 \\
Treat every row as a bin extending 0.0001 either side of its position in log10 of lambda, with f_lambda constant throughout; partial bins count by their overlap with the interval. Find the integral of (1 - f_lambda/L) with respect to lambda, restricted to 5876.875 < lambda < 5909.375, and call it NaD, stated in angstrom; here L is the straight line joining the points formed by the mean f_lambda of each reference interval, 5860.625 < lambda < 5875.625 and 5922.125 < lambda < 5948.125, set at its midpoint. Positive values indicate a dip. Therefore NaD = 2.7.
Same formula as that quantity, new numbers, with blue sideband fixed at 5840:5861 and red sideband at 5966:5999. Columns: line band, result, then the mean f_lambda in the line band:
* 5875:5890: 1.1 angstrom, 6.59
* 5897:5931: 1.8 angstrom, 6.71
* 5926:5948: 0.7 angstrom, 6.83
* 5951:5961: 0.3 angstrom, 6.82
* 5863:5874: 0.2 angstrom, 6.98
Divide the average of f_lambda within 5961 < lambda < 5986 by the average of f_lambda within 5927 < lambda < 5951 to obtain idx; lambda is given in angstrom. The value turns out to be 1.0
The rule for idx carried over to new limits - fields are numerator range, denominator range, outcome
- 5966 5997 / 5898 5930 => 1.04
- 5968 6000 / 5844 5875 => 1.01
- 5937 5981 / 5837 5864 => 0.99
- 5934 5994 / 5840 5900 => 1.04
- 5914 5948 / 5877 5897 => 1.10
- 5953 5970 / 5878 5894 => 1.13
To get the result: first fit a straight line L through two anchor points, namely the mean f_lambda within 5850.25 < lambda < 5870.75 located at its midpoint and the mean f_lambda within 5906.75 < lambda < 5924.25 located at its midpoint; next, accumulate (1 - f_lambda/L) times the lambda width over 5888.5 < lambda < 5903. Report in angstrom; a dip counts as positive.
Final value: 2.3 angstrom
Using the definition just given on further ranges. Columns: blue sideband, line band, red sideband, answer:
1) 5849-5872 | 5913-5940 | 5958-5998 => 0.72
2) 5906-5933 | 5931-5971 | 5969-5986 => -0.02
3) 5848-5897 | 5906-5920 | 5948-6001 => -0.13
